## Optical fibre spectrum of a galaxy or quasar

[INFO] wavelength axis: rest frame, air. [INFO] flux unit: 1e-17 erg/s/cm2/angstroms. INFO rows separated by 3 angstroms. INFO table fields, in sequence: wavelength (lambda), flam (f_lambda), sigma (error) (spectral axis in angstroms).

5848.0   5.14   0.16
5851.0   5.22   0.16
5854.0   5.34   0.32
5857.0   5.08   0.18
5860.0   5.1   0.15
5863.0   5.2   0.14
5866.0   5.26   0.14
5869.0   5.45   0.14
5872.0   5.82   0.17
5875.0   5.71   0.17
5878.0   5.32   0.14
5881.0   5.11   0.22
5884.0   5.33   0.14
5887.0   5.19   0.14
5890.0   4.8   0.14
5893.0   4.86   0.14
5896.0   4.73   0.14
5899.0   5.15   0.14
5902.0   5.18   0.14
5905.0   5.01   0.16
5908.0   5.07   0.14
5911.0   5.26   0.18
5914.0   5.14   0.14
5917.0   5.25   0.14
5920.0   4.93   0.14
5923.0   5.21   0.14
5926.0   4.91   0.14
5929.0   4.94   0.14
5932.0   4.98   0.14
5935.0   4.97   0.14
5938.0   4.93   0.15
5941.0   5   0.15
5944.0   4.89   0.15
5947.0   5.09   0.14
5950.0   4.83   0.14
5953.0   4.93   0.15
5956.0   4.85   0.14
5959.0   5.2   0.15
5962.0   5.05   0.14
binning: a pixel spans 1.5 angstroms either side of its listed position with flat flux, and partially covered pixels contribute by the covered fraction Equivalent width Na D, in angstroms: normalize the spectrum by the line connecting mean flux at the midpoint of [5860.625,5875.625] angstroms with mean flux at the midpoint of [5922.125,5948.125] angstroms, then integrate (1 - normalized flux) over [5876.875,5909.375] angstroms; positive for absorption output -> 1.3 angstroms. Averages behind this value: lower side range 5.45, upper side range 4.98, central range 5.07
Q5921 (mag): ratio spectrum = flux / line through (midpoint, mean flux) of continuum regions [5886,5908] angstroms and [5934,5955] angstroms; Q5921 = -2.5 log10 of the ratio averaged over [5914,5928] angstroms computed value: -0.024 mag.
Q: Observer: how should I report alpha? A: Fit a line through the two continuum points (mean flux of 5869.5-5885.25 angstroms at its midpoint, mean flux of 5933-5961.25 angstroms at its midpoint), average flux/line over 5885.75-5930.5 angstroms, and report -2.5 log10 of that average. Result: 0.04 mag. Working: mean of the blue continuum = 5.46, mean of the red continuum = 4.97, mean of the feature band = 5.04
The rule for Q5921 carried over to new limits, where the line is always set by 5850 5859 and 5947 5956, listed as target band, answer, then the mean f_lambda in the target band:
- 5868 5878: -0.09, 5.62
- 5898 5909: -0.01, 5.1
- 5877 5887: -0.02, 5.24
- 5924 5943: 0.00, 4.96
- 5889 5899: 0.05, 4.85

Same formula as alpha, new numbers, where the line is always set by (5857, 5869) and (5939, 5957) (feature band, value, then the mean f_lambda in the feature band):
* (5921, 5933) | -0.001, 5.01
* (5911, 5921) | -0.022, 5.14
